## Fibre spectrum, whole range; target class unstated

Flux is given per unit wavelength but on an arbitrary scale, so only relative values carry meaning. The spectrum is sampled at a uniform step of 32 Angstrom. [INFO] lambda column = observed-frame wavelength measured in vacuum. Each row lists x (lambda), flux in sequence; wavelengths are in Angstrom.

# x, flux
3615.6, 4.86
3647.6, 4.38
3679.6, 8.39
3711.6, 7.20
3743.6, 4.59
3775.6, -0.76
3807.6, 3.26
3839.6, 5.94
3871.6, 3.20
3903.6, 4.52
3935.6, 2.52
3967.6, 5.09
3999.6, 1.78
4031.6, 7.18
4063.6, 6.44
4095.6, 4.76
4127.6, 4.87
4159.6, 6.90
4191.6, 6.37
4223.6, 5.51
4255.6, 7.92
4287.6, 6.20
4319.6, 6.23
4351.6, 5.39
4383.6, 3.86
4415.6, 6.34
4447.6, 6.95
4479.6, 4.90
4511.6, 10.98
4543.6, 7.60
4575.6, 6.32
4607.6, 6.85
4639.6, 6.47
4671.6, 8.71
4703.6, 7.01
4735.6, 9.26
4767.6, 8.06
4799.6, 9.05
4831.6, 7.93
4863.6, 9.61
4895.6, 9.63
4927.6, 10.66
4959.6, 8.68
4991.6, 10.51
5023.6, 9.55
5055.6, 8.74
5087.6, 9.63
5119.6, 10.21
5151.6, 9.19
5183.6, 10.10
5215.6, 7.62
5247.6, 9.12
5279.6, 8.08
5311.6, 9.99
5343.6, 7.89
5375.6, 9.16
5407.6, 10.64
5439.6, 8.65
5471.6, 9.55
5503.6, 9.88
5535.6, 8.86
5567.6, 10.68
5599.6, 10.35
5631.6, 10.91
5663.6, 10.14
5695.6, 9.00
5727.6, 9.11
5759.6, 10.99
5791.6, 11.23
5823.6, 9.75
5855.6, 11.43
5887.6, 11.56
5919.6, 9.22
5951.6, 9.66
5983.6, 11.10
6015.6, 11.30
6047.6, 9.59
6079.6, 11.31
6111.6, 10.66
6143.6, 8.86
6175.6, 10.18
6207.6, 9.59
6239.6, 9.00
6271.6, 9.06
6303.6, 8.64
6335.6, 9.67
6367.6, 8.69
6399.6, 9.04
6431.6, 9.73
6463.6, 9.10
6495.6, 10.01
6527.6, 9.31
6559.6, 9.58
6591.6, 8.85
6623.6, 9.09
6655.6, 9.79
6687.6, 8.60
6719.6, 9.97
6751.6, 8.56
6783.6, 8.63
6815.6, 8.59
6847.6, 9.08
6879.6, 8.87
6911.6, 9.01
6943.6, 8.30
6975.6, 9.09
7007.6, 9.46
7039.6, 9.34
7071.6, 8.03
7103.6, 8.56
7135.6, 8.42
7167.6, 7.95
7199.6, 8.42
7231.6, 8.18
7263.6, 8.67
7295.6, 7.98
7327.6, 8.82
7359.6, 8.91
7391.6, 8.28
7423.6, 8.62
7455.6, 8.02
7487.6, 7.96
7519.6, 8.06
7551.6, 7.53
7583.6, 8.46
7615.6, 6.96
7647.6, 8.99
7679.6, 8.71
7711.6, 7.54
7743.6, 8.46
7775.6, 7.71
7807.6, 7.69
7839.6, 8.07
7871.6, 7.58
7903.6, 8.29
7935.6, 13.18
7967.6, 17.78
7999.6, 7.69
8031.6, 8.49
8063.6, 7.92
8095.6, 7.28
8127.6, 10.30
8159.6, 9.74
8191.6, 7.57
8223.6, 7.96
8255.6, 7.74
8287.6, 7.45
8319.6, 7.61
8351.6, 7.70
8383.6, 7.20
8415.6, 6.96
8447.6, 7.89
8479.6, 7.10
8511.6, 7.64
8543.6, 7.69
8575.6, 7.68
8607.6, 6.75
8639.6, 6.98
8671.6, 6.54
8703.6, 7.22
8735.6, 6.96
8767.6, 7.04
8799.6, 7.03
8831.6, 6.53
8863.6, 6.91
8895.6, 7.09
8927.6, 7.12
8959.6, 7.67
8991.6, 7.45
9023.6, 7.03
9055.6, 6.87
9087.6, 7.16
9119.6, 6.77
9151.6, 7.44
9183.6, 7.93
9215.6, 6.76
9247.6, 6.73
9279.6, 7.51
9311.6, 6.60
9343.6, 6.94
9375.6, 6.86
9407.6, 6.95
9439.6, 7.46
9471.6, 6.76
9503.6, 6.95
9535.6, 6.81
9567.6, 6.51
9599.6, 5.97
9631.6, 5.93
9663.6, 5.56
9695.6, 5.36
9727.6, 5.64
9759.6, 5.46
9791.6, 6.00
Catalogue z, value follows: 0.211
